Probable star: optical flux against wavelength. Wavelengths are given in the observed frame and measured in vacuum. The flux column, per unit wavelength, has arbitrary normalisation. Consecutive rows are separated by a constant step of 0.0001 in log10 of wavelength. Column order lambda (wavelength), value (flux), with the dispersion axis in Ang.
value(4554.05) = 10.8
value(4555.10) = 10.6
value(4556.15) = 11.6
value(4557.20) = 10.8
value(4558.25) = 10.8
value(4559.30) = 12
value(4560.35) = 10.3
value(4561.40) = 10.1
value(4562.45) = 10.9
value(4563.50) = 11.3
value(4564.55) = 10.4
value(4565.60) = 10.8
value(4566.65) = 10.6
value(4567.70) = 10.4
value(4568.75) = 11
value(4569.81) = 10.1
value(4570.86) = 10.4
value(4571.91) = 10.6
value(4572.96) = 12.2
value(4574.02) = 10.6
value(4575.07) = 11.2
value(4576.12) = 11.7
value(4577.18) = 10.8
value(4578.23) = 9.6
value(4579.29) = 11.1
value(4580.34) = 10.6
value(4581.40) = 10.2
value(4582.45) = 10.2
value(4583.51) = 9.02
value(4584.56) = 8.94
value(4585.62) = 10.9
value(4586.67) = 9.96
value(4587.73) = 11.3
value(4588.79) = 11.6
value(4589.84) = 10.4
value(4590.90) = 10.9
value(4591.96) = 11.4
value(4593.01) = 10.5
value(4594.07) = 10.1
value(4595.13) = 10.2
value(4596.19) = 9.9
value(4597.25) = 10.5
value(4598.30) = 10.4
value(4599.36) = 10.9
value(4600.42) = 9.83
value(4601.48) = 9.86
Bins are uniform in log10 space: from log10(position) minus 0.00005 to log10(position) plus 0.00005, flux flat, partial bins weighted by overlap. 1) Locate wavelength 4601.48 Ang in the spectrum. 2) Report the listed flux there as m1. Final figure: 9.86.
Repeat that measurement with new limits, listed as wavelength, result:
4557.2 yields 10.8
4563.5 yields 11.3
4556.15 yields 11.6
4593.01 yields 10.5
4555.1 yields 10.6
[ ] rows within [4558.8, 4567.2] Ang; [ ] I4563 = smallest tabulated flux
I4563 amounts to 10.1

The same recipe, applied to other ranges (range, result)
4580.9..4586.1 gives 8.94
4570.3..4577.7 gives 10.4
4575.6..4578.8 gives 9.6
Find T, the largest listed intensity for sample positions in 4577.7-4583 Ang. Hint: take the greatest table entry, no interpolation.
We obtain 11.1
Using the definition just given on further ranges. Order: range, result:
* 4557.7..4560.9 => 12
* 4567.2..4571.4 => 11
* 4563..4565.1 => 11.3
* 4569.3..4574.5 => 12.2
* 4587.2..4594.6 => 11.6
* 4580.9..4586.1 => 10.9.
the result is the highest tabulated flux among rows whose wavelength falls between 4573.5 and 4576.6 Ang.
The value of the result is 11.7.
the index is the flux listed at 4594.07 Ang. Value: 10.1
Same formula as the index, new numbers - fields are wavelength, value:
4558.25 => 10.8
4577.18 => 10.8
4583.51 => 9.02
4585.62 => 10.9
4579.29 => 11.1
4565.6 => 10.8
